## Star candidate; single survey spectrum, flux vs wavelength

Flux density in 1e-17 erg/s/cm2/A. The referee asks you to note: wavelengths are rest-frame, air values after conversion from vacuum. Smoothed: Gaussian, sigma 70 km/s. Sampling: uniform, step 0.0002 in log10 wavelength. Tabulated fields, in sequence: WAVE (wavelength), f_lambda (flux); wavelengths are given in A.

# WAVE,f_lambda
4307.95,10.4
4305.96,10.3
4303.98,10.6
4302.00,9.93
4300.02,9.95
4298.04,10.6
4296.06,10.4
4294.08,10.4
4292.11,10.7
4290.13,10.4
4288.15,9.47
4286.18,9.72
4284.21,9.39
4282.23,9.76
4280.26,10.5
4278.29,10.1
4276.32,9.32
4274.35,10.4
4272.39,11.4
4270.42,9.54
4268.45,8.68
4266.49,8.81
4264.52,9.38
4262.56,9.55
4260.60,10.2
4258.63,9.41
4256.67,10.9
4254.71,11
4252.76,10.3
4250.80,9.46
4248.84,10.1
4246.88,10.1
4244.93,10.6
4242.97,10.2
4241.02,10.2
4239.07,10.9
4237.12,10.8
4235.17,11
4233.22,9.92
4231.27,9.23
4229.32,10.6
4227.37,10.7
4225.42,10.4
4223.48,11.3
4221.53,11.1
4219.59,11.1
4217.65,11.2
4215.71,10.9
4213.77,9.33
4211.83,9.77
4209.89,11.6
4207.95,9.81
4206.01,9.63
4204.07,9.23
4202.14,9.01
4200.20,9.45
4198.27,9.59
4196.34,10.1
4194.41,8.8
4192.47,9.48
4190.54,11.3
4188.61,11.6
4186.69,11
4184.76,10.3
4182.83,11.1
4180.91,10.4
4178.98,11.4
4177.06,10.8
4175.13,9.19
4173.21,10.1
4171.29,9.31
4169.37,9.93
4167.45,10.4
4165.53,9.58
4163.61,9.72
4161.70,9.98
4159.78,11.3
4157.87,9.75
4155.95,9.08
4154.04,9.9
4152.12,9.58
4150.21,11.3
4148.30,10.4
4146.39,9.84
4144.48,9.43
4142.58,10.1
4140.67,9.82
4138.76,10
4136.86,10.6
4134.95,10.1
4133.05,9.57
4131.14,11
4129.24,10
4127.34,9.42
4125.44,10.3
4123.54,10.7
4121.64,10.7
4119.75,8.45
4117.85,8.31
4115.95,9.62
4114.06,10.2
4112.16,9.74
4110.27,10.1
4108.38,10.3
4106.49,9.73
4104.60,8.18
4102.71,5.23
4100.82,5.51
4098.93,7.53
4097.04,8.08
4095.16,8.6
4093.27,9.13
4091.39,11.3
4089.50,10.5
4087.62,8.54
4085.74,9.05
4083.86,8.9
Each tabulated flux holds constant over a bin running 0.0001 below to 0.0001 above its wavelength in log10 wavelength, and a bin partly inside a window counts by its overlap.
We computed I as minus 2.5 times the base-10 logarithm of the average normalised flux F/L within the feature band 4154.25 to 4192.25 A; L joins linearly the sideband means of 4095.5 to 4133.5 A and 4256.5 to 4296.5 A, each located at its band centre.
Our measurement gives -0.10 mag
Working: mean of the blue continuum 9.12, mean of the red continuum 9.9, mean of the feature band 10.3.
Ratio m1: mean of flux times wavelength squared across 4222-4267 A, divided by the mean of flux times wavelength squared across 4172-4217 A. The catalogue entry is 1.03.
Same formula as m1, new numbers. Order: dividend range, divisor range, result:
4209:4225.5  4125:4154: 1.11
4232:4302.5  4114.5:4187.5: 1.06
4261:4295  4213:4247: 0.96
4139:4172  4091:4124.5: 1.14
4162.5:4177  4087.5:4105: 1.23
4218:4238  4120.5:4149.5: 1.10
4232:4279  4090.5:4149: 1.14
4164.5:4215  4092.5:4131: 1.16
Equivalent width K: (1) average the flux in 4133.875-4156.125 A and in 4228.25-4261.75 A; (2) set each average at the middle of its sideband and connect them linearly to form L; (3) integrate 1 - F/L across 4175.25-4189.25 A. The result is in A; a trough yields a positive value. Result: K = -1.0 A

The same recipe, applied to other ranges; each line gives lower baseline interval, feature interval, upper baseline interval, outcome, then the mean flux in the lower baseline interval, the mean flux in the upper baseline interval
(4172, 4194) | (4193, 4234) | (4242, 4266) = 0.8 A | 10.5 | 10.1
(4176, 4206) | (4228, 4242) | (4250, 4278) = -0.5 A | 10.2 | 9.89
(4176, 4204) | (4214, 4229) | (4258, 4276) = -1.2 A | 10.3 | 9.7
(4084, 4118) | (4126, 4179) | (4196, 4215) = -4.1 A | 8.88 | 9.76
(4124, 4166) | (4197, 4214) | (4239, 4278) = 0.5 A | 10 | 10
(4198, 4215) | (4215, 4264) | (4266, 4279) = -3.4 A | 9.73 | 9.78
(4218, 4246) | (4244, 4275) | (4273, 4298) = 1.0 A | 10.6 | 10.1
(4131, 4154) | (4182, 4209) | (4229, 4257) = 0.5 A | 10.1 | 10.3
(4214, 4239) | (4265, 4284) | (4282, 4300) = 0.8 A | 10.7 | 10.1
